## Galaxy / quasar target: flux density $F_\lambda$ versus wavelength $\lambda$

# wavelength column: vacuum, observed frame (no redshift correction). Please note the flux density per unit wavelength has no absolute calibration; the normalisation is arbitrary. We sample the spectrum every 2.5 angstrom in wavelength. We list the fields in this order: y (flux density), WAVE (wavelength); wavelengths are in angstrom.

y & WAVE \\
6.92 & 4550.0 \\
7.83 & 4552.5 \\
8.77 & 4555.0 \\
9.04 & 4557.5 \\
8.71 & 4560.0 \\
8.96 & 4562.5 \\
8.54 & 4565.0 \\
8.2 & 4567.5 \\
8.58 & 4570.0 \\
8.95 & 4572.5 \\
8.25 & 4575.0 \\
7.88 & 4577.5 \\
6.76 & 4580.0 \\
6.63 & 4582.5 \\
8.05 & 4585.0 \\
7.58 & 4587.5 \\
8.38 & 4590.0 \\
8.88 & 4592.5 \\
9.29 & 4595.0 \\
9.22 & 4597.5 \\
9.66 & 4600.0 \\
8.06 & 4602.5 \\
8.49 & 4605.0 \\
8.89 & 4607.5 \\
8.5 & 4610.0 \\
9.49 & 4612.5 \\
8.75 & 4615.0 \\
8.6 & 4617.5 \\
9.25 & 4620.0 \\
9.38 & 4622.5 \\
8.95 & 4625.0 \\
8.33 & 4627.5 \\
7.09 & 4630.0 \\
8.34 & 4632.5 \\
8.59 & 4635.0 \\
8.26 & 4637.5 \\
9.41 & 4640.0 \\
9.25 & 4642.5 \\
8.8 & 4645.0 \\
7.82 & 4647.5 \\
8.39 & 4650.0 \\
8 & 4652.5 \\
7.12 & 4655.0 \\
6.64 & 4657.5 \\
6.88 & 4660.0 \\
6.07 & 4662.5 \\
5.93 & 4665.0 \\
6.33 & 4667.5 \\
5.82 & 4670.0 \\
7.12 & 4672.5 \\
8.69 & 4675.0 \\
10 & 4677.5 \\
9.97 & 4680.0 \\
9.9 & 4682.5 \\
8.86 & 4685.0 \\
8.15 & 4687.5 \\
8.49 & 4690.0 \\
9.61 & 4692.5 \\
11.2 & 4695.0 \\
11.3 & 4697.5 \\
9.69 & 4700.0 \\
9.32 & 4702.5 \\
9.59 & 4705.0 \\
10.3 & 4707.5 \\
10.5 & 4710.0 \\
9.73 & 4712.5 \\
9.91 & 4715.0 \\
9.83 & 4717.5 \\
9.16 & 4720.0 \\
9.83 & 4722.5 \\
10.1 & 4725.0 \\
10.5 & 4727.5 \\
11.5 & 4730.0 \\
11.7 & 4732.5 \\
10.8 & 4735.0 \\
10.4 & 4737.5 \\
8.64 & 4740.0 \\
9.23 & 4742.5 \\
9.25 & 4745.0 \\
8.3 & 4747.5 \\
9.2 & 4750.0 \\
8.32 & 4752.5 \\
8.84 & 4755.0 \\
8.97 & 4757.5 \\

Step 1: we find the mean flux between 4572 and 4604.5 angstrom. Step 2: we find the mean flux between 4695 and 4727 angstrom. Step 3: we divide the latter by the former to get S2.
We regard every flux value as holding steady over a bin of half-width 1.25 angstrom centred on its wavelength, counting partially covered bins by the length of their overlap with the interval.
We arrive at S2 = 1.2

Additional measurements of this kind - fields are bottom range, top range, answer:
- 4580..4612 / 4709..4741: 1.21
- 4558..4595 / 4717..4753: 1.19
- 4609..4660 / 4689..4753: 1.18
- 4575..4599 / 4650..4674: 0.84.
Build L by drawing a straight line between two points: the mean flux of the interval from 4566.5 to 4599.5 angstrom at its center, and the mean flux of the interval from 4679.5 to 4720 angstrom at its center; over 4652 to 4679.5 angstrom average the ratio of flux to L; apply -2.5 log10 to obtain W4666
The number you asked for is 0.28 mag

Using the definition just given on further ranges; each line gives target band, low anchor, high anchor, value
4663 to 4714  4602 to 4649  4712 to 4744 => 0.07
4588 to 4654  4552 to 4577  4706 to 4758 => 0.04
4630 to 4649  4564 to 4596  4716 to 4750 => 0.04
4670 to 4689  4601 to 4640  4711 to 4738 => 0.10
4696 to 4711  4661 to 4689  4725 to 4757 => -0.17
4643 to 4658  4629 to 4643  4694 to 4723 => 0.11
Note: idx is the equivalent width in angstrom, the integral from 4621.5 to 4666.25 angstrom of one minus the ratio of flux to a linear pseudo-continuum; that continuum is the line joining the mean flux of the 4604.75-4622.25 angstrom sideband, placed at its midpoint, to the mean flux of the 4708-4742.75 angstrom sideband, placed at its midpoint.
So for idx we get 6.2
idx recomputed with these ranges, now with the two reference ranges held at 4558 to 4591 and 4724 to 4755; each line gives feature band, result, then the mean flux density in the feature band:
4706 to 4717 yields -0.7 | 10.1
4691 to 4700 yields -1.1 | 10.5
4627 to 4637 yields 0.7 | 8.08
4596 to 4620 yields -1.2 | 8.88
